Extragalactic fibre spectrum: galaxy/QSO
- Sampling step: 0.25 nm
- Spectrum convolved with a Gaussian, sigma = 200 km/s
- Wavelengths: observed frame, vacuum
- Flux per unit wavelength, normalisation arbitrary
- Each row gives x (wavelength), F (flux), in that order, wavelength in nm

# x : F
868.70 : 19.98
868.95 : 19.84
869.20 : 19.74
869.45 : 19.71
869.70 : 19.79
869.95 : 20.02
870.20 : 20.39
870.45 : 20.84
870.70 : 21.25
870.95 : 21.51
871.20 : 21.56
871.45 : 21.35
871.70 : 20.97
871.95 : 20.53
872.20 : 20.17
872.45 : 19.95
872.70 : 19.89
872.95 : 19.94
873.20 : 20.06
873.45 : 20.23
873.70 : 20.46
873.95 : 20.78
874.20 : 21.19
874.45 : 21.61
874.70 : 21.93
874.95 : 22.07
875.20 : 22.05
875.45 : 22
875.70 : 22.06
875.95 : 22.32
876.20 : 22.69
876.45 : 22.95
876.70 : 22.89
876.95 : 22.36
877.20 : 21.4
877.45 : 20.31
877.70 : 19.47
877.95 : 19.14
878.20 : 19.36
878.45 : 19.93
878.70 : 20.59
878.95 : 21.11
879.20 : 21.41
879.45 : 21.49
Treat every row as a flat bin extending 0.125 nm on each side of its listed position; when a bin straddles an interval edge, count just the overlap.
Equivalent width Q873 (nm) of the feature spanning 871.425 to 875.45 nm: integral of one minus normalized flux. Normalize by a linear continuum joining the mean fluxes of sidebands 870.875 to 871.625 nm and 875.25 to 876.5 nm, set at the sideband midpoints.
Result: 0.189 nm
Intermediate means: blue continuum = 21.4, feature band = 20.8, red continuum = 22.4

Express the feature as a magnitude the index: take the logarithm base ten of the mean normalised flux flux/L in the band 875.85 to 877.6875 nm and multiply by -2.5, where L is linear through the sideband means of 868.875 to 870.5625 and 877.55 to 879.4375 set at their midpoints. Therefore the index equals -0.091 mag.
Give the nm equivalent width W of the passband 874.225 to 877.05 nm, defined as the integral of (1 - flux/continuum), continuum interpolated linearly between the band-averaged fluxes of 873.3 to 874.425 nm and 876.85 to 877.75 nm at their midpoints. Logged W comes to -0.19 nm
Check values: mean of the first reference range 20.7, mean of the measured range 22.2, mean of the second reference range 21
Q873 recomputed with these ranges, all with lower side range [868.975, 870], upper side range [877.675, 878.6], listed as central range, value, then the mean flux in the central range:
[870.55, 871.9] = -0.105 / 21.3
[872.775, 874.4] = -0.068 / 20.5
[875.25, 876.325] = -0.146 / 22.3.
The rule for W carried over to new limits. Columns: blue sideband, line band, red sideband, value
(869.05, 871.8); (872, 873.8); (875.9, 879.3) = 0.06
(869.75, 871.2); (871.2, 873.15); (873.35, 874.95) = 0.05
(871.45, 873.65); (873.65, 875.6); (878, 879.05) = -0.13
